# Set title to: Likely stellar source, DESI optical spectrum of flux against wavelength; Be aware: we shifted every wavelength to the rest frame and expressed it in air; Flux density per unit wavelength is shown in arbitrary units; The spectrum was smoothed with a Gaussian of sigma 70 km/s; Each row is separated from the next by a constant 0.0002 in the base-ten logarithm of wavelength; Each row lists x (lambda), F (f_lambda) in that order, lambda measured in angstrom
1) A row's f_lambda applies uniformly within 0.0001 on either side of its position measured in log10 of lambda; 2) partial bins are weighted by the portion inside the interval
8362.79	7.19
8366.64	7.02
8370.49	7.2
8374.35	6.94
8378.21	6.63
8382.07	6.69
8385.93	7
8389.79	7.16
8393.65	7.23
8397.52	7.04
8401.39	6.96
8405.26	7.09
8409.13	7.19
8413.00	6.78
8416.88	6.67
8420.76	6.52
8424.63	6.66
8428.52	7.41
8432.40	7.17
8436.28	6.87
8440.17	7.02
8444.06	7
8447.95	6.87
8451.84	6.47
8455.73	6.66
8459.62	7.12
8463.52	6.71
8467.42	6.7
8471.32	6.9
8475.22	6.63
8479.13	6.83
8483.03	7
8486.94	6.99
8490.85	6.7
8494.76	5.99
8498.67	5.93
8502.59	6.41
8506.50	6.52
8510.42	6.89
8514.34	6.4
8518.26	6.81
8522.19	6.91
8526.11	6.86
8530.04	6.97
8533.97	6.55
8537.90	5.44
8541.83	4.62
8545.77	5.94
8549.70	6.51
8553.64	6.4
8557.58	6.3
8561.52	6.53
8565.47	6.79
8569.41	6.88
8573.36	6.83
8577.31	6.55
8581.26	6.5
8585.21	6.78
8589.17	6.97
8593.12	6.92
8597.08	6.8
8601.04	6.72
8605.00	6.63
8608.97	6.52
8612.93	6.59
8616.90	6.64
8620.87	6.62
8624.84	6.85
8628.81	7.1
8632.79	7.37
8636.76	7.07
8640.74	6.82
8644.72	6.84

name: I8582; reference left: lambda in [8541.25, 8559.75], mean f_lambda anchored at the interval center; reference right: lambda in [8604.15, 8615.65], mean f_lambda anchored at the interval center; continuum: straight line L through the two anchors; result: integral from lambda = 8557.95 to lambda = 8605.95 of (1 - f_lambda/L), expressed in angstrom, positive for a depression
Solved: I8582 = -3.0 angstrom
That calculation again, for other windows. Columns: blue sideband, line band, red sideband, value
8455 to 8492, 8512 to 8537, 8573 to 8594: 0.35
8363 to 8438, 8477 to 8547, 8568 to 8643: 4.47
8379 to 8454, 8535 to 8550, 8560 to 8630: 2.66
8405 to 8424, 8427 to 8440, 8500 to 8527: -0.64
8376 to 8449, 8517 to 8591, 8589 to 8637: 4.08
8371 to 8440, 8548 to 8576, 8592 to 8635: 0.93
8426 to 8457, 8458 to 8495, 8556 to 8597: 0.47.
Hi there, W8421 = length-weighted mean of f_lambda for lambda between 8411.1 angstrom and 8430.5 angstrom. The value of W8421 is 6.81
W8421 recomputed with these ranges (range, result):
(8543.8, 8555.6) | 6.28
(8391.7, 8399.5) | 7.13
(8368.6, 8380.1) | 6.92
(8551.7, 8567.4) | 6.5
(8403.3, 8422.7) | 6.85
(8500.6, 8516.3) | 6.55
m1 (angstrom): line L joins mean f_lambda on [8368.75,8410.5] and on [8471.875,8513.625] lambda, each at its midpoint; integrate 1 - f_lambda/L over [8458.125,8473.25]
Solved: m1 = -0.3 angstrom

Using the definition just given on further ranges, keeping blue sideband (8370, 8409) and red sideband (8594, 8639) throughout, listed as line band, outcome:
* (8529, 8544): 2.3 angstrom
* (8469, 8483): 0.2 angstrom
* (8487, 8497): 0.7 angstrom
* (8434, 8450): 0.0 angstrom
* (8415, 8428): 0.5 angstrom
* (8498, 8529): 1.2 angstrom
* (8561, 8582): 0.5 angstrom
